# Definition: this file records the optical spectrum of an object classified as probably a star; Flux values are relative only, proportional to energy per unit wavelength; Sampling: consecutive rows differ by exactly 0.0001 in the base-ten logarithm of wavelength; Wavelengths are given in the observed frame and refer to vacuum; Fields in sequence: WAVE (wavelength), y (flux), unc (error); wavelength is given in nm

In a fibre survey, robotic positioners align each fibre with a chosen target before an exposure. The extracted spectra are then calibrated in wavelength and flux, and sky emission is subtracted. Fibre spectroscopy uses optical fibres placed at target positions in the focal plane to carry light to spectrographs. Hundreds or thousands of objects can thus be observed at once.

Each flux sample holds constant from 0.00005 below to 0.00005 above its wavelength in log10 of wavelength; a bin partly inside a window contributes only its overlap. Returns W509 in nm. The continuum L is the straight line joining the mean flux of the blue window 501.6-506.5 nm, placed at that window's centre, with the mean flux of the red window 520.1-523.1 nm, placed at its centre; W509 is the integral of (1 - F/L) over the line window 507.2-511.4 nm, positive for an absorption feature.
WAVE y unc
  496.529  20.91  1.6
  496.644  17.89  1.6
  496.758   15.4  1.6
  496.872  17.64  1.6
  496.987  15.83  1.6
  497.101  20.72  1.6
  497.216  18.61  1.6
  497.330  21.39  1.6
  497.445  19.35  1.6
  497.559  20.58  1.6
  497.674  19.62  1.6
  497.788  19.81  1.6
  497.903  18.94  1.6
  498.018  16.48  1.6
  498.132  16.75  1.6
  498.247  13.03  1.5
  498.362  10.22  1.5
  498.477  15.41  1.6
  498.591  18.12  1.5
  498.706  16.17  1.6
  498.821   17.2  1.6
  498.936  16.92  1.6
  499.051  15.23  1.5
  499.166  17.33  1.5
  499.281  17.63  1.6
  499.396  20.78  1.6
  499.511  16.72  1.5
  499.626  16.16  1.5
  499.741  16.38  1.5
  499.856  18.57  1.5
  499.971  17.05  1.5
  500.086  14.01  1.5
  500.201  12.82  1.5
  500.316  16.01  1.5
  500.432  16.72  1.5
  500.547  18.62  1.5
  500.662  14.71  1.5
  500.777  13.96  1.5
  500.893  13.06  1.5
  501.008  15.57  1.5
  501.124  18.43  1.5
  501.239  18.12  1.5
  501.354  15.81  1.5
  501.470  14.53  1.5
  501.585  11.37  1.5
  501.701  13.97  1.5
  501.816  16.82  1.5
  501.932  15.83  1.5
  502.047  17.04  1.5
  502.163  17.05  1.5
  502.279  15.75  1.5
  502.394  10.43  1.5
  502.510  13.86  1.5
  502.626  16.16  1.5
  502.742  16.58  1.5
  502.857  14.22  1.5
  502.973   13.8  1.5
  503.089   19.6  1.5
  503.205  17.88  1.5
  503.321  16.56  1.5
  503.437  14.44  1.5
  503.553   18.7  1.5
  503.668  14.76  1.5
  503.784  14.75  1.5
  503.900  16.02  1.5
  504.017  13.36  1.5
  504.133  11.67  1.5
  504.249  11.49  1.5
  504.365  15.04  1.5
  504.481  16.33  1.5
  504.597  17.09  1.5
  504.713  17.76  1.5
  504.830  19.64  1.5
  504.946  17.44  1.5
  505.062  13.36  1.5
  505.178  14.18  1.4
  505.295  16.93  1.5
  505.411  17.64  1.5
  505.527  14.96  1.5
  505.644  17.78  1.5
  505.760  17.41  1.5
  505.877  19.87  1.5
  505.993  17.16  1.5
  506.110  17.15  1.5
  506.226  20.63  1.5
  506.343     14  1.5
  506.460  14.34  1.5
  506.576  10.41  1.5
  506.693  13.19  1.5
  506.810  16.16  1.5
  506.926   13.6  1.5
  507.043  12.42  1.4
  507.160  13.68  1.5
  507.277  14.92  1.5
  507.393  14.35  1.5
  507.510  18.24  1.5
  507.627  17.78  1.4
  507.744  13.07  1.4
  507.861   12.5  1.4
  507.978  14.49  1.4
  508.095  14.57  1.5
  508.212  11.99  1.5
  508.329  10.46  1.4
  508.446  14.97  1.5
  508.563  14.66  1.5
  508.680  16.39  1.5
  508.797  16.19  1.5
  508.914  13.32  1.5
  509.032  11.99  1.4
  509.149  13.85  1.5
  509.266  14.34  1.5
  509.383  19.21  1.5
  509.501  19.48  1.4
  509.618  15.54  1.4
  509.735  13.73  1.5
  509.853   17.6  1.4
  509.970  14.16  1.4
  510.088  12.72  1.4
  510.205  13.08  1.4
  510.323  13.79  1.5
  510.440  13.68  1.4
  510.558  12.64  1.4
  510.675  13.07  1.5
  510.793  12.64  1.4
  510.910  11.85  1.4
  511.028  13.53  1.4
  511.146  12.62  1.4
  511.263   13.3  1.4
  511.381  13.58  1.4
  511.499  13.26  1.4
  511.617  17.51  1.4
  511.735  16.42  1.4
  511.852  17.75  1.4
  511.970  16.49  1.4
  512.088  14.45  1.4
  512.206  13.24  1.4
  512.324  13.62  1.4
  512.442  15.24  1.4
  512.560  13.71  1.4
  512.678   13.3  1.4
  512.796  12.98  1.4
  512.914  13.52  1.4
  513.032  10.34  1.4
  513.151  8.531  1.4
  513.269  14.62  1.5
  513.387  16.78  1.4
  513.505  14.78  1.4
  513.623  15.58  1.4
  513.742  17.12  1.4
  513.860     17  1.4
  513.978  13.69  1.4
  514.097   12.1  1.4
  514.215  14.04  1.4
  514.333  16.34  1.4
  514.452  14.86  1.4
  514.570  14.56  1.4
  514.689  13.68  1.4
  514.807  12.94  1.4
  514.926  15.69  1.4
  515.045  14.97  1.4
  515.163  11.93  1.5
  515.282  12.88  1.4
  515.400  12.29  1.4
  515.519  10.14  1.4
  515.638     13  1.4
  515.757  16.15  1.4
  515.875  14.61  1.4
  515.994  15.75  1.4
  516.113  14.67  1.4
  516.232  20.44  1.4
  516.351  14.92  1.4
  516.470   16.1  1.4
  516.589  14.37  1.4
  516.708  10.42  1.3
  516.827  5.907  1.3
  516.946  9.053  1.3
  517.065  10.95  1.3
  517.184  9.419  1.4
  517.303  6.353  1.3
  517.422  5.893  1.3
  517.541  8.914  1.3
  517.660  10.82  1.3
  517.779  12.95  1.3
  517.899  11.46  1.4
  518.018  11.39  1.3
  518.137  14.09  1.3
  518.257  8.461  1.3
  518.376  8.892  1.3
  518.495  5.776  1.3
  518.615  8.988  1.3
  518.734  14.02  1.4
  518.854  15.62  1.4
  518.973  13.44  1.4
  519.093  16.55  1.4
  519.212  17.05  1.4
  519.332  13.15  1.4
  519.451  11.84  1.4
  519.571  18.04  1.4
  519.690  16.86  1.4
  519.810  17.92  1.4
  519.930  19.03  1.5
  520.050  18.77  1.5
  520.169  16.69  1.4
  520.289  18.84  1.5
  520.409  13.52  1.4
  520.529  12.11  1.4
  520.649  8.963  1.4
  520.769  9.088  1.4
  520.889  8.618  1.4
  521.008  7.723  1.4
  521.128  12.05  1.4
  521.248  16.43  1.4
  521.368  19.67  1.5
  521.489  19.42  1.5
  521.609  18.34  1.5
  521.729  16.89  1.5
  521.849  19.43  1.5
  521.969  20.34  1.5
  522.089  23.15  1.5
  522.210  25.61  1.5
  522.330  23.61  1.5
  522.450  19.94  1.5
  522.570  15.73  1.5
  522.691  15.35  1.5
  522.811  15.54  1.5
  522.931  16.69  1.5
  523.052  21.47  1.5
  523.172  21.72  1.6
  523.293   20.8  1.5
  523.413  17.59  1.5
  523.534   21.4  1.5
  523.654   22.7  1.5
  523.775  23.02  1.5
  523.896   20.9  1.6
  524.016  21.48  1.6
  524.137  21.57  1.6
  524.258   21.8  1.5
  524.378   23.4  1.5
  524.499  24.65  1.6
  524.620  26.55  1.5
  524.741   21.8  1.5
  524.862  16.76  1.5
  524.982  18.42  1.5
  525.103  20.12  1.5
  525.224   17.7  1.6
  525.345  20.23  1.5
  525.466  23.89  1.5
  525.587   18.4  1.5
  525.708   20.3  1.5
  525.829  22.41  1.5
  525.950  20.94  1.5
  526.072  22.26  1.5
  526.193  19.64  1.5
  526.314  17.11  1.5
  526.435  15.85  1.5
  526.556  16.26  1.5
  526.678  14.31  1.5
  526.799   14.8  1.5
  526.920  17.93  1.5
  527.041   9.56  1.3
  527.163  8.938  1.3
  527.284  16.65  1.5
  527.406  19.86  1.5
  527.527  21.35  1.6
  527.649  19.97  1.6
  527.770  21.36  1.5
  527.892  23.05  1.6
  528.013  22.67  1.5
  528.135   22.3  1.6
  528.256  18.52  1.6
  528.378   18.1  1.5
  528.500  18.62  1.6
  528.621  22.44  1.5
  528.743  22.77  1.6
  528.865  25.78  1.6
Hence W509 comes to 0.475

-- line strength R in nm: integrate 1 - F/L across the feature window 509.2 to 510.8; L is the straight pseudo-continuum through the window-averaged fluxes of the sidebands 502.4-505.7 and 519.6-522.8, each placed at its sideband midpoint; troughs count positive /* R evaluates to 0.129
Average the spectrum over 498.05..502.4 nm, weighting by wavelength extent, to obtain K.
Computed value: 15.9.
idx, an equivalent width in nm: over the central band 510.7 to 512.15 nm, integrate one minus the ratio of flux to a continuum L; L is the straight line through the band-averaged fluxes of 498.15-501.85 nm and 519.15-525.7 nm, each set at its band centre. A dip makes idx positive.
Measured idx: 0.23 nm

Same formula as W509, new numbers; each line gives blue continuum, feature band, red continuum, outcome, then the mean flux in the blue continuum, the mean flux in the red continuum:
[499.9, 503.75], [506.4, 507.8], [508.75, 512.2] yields 0.055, 15.6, 14.5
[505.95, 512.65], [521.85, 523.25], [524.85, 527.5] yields -0.224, 14.5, 17.9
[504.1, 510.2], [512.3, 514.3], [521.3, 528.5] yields 0.332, 15.2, 19.6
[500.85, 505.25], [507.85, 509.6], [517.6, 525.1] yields 0.142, 15.5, 16.9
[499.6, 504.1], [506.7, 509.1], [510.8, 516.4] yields 0.104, 15.6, 14.3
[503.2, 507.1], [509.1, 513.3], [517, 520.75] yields 0.075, 15.7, 12.8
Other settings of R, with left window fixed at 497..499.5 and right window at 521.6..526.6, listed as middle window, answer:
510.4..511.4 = 0.32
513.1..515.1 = 0.49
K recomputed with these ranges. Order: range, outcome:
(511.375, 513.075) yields 14.4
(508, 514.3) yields 14.3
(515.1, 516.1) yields 13.4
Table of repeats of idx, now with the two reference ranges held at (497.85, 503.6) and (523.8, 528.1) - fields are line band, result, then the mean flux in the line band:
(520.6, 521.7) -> 0.31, 13.5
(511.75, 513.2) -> 0.32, 13.7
